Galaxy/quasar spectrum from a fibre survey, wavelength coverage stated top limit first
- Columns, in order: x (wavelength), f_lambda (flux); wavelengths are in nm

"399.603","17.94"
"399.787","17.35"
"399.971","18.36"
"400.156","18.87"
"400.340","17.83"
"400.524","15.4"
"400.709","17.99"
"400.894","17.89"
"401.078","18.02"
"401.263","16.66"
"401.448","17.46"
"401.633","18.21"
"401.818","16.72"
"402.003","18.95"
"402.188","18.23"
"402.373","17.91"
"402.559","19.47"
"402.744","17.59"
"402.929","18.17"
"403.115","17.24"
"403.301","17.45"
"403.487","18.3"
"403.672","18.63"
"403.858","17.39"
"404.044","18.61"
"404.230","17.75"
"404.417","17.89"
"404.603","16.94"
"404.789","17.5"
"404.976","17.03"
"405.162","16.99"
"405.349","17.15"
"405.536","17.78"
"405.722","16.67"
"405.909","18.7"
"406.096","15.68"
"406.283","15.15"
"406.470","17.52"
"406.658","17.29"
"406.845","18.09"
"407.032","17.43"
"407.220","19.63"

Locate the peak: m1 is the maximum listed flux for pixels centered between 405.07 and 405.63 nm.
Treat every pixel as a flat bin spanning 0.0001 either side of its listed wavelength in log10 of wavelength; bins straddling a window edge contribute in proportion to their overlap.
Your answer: 17.78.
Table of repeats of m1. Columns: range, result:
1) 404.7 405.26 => 17.5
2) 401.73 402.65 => 19.47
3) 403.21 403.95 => 18.63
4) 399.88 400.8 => 18.87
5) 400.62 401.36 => 18.02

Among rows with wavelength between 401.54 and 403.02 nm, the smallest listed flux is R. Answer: 16.72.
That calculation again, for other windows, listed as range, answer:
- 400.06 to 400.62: 15.4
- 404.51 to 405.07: 16.94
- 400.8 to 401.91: 16.66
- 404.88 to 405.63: 16.99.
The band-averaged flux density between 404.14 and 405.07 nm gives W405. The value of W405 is 17.4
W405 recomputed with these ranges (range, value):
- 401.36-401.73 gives 17.8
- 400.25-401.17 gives 17.4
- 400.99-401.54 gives 17.4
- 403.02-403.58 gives 17.7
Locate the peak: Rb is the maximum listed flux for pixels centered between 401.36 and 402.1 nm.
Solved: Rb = 18.95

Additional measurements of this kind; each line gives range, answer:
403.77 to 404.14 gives 18.61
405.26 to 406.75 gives 18.7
